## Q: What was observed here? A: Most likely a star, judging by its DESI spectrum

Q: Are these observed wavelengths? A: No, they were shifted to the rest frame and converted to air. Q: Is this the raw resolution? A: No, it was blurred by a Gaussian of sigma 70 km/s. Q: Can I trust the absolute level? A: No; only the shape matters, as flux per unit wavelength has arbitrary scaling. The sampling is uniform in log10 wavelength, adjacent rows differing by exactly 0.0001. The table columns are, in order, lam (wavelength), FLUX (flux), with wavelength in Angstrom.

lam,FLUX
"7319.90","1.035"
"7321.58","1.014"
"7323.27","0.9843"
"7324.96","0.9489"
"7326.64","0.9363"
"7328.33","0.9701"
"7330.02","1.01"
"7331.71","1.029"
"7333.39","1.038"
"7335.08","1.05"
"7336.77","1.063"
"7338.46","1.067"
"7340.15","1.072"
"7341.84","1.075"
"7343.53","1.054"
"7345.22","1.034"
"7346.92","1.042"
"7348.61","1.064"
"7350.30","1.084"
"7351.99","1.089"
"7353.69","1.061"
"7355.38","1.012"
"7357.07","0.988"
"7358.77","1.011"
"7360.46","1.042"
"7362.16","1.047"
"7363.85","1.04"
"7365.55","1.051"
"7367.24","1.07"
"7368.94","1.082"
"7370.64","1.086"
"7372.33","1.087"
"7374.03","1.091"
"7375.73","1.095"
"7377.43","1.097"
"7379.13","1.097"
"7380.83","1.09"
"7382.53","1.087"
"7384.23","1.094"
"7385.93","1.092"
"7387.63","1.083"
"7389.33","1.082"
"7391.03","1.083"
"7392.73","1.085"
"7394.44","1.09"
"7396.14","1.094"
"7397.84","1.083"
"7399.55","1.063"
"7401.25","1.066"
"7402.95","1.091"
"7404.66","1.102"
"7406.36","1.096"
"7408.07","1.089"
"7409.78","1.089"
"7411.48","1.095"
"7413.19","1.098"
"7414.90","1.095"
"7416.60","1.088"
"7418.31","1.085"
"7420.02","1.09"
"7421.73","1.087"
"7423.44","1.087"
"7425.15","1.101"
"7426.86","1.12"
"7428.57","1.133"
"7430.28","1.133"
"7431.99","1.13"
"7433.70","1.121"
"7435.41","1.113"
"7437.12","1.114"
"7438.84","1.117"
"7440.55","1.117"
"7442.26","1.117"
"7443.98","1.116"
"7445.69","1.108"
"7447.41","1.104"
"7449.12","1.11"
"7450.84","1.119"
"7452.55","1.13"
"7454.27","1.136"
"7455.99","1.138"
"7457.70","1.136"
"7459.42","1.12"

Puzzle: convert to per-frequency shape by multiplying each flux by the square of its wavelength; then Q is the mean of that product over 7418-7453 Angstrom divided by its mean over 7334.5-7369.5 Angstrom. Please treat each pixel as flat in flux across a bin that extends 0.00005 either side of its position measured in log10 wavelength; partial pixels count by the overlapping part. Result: 1.1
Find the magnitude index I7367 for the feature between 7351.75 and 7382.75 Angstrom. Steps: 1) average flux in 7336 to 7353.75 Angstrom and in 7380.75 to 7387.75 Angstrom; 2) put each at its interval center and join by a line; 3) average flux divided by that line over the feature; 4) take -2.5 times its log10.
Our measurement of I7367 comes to 0.02 mag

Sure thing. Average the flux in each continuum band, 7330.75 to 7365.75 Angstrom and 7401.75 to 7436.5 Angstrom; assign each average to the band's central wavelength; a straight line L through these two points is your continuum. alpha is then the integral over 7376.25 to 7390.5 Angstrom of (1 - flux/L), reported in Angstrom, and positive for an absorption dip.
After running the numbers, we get -0.20 Angstrom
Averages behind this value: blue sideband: 1.05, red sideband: 1.1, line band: 1.09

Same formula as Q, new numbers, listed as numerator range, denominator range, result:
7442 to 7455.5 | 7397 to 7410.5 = 1.04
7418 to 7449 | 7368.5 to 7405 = 1.04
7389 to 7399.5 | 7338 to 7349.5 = 1.04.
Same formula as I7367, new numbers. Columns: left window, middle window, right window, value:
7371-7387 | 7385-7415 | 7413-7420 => 0.004 mag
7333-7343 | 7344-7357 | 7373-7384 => 0.020 mag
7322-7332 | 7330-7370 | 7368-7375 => -0.018 mag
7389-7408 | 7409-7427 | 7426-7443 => 0.012 mag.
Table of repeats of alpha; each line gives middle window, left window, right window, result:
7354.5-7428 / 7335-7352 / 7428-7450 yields 0.7 Angstrom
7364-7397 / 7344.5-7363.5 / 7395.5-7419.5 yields -0.6 Angstrom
